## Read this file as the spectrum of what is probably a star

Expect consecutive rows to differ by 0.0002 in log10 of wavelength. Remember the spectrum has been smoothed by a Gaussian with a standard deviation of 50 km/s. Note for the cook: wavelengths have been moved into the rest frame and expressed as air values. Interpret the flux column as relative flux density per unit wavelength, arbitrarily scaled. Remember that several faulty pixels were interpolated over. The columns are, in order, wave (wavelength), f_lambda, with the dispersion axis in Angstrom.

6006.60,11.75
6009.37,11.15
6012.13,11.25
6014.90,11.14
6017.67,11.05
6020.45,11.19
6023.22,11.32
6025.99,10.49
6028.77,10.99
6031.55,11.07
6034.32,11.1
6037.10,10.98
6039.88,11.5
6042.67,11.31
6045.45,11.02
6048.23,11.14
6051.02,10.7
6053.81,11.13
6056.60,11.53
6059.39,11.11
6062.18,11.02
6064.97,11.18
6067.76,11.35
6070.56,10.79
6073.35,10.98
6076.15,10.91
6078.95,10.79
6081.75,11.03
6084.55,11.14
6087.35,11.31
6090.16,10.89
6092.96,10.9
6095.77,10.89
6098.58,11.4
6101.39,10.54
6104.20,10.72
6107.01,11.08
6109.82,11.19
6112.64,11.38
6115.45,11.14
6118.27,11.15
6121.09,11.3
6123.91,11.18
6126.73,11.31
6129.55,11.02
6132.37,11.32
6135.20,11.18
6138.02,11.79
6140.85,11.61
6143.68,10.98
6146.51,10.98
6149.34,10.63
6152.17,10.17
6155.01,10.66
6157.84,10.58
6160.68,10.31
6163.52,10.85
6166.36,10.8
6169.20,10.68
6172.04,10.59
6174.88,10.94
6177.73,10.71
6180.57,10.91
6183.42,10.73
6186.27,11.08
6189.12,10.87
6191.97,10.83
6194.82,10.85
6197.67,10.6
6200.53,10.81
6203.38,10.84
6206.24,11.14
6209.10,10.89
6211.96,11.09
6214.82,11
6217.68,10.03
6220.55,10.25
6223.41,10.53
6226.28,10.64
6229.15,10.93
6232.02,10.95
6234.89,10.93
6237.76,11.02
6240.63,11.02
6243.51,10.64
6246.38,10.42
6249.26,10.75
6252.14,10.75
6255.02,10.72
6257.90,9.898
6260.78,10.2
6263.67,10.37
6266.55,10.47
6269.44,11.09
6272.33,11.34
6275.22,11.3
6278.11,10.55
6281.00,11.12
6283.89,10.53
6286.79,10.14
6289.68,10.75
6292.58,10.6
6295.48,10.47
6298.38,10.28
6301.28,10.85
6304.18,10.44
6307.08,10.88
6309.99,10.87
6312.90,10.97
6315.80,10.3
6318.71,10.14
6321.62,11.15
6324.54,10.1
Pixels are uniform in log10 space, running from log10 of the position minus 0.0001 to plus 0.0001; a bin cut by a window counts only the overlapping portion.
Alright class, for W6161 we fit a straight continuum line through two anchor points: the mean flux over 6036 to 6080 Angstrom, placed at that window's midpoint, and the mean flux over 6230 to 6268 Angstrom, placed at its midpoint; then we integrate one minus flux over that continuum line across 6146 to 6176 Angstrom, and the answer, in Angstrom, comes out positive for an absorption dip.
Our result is 0.56 Angstrom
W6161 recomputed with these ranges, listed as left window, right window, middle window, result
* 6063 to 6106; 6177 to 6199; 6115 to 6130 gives -0.36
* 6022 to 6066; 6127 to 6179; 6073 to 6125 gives -0.27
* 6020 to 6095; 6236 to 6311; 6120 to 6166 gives -0.31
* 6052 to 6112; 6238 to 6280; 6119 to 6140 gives -0.68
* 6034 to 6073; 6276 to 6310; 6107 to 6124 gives -0.33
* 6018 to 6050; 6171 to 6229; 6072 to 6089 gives -0.03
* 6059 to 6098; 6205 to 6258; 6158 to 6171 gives 0.25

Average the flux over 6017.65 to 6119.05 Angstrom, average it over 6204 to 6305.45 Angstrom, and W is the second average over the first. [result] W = 0.97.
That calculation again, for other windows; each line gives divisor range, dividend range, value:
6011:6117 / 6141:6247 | 0.97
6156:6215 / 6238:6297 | 0.99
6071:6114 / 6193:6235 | 0.98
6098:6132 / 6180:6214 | 0.98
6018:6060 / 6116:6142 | 1.02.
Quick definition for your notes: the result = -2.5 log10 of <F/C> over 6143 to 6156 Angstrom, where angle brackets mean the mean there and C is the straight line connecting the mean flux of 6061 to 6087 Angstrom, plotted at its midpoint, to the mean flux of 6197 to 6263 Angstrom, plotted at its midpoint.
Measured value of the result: 0.02 mag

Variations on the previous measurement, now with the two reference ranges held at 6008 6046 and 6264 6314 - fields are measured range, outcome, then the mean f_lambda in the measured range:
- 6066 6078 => 0.00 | 11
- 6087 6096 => 0.01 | 11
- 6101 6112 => 0.01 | 10.9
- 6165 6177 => 0.02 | 10.7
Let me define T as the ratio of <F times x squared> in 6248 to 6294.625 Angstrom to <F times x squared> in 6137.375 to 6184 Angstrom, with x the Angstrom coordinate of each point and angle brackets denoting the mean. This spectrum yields 1.0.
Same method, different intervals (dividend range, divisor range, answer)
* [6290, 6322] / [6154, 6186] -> 1.03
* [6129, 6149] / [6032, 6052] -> 1.04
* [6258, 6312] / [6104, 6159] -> 1.01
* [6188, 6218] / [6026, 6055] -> 1.03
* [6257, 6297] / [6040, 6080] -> 1.03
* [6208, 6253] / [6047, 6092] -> 1.02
